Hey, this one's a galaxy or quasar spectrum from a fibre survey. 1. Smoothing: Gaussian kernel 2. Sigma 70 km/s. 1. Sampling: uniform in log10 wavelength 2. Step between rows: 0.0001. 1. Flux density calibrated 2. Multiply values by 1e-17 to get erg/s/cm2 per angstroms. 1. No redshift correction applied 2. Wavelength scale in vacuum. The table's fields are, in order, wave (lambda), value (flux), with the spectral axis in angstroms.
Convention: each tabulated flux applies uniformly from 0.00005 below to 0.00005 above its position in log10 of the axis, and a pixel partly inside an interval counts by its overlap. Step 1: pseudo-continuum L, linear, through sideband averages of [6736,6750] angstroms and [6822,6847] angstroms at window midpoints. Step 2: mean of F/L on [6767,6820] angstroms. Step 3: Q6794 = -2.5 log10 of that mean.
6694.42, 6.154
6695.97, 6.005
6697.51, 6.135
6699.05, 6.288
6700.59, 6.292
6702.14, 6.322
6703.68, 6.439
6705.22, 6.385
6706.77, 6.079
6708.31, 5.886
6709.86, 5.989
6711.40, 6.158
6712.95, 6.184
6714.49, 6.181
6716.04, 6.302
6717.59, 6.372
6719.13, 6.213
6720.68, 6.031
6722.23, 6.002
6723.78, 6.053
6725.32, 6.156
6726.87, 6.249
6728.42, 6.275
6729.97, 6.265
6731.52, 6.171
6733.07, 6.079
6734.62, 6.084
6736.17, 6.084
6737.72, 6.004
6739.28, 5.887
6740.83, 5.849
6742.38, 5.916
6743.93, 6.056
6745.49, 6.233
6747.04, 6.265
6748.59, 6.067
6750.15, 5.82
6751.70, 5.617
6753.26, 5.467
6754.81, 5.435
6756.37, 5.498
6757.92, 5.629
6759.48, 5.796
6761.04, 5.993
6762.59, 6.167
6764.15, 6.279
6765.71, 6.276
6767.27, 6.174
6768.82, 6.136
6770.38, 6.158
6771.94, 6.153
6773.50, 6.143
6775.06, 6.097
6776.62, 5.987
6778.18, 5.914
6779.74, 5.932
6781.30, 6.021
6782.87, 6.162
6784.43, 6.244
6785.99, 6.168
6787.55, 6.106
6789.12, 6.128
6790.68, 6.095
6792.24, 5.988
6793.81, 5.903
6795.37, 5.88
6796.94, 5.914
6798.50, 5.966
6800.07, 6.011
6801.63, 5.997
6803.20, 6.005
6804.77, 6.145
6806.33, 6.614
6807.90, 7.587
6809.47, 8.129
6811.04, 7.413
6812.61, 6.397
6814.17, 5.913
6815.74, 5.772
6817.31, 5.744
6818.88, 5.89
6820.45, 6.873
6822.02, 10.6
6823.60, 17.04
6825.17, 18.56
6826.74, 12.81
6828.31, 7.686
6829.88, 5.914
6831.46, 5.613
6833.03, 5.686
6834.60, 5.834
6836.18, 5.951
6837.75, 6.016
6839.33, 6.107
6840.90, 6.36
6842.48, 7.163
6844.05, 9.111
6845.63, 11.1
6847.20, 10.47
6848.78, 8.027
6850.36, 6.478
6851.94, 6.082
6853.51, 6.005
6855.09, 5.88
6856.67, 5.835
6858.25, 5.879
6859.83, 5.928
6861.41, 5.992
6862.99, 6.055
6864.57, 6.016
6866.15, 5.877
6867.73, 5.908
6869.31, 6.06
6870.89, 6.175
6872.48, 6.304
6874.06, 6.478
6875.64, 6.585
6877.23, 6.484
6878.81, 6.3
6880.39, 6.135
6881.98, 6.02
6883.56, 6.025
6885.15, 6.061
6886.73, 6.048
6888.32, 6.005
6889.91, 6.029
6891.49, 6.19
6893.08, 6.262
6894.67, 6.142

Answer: 0.21 mag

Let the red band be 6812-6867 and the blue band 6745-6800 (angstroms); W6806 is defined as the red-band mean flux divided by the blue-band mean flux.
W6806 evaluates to 1.25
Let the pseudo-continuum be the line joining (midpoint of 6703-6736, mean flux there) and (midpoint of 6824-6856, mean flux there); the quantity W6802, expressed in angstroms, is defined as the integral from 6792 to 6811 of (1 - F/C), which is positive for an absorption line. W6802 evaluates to 2.5 angstroms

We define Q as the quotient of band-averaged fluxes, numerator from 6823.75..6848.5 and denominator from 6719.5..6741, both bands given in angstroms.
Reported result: 1.40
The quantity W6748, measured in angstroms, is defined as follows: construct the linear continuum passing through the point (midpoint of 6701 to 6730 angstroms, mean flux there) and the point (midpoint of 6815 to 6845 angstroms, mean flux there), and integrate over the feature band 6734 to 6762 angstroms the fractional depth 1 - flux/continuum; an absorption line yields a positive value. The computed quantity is 3.6 angstroms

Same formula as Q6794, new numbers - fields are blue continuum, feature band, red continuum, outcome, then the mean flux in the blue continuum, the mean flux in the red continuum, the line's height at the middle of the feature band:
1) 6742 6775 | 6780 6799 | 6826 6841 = 0.05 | 5.97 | 6.8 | 6.31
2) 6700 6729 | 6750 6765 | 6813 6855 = 0.18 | 6.19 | 7.98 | 6.83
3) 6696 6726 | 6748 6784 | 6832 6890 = 0.06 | 6.18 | 6.5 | 6.3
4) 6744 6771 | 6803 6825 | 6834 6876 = -0.24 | 5.94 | 6.66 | 6.36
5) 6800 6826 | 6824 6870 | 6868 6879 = -0.03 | 8.11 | 6.32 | 7.1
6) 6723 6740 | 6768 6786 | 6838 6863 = 0.07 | 6.12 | 7.04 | 6.47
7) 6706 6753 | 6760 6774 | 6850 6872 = -0.02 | 6.08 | 6.01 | 6.06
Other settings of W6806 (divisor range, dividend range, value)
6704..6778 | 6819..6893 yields 1.19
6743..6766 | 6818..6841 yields 1.44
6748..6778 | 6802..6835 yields 1.35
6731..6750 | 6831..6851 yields 1.20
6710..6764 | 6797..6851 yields 1.28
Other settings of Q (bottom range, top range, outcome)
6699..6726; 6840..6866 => 1.13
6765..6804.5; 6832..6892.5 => 1.07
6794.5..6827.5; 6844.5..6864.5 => 0.88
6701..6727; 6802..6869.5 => 1.19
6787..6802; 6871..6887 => 1.04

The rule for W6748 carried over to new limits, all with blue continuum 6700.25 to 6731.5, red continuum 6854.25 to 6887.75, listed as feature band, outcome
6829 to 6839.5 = 0.41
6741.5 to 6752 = 0.27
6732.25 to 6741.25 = 0.25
